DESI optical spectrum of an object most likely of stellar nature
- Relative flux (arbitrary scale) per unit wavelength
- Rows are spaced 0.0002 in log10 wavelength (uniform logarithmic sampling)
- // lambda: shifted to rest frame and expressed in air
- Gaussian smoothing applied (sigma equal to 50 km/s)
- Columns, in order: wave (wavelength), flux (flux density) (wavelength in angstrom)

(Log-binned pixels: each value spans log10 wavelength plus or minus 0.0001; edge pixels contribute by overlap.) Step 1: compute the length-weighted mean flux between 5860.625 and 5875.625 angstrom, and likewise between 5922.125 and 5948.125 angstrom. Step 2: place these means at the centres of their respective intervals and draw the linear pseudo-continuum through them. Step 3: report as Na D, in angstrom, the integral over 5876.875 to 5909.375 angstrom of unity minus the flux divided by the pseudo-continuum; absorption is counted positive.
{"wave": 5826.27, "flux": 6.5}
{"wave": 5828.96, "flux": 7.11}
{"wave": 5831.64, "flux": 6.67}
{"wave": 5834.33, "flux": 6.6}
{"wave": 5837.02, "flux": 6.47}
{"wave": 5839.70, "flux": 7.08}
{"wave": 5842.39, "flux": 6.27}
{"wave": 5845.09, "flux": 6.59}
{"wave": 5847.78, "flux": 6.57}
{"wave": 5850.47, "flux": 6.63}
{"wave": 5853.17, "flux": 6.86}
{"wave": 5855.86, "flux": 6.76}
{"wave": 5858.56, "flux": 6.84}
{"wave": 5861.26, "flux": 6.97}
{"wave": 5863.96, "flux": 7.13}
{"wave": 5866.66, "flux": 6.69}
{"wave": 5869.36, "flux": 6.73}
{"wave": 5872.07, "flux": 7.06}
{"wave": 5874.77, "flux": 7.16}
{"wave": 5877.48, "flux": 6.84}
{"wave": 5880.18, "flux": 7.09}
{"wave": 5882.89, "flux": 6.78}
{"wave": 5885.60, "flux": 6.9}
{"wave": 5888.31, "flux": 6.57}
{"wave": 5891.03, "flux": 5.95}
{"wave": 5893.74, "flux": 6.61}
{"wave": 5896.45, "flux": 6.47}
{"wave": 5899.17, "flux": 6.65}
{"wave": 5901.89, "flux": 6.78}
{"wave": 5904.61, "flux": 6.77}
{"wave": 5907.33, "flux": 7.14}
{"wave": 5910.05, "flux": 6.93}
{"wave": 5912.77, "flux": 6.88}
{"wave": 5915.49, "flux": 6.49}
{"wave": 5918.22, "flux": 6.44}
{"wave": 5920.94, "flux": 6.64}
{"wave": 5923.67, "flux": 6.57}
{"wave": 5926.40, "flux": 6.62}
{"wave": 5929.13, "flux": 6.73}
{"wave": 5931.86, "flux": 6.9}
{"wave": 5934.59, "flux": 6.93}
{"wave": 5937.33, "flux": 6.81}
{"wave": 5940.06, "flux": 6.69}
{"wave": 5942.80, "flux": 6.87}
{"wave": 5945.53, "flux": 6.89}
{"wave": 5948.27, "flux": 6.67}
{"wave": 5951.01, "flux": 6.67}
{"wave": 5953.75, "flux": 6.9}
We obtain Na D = 0.8 angstrom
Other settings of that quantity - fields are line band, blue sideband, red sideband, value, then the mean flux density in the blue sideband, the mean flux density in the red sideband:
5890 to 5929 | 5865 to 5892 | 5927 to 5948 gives 0.9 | 6.79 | 6.82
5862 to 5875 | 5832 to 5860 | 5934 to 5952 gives -0.5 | 6.67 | 6.79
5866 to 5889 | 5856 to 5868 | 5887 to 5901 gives -0.7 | 6.89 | 6.46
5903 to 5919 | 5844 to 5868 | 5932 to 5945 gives 0.1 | 6.79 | 6.84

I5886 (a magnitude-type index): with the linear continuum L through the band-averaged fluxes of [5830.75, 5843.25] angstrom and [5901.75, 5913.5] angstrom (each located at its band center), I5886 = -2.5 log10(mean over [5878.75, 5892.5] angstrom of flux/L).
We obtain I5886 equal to 0.027 mag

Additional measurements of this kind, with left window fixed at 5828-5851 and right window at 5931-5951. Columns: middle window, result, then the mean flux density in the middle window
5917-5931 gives 0.03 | 6.61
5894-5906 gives 0.01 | 6.66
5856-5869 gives -0.03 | 6.88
